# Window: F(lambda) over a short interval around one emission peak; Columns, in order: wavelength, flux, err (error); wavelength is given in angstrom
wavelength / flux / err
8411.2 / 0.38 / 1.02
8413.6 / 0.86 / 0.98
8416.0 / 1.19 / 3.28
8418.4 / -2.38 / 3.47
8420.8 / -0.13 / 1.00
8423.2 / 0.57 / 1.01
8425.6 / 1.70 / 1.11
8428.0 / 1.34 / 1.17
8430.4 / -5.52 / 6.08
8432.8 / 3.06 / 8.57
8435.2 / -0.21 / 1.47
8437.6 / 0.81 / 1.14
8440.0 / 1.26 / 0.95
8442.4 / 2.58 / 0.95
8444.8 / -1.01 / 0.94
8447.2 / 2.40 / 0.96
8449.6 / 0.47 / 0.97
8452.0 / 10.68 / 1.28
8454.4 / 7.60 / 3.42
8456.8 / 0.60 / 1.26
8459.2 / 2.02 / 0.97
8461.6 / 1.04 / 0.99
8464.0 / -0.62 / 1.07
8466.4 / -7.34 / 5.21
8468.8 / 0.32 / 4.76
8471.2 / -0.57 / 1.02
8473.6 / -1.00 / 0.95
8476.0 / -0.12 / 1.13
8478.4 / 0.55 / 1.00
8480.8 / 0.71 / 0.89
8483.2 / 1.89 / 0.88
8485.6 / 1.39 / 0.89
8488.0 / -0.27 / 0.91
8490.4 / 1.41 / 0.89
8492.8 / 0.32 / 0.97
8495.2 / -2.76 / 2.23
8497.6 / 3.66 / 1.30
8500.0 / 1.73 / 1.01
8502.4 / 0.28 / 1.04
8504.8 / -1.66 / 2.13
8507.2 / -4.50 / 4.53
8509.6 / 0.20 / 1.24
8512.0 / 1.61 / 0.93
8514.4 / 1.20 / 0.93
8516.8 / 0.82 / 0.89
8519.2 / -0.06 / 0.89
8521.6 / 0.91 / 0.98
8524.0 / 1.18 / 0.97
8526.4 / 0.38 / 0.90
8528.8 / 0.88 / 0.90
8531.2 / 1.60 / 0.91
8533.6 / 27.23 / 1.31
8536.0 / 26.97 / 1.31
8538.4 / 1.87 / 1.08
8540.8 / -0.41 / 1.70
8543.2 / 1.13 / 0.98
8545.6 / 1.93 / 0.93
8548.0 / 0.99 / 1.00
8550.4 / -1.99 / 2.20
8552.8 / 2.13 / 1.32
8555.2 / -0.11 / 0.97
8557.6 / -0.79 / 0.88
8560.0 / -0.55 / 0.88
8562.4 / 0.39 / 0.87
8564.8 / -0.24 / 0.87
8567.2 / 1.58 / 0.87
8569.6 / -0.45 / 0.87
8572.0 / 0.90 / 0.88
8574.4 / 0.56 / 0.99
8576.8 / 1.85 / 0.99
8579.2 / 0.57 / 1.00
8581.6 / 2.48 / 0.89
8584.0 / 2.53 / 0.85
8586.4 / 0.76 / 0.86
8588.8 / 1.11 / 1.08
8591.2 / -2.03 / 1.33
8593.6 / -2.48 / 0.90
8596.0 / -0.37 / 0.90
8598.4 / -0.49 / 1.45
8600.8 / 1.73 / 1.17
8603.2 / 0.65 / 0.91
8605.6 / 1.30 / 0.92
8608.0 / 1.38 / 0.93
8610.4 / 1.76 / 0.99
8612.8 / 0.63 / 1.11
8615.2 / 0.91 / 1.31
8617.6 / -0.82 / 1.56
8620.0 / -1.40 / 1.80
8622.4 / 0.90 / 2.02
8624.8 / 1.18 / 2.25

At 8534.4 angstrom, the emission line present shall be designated [O III] 5007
